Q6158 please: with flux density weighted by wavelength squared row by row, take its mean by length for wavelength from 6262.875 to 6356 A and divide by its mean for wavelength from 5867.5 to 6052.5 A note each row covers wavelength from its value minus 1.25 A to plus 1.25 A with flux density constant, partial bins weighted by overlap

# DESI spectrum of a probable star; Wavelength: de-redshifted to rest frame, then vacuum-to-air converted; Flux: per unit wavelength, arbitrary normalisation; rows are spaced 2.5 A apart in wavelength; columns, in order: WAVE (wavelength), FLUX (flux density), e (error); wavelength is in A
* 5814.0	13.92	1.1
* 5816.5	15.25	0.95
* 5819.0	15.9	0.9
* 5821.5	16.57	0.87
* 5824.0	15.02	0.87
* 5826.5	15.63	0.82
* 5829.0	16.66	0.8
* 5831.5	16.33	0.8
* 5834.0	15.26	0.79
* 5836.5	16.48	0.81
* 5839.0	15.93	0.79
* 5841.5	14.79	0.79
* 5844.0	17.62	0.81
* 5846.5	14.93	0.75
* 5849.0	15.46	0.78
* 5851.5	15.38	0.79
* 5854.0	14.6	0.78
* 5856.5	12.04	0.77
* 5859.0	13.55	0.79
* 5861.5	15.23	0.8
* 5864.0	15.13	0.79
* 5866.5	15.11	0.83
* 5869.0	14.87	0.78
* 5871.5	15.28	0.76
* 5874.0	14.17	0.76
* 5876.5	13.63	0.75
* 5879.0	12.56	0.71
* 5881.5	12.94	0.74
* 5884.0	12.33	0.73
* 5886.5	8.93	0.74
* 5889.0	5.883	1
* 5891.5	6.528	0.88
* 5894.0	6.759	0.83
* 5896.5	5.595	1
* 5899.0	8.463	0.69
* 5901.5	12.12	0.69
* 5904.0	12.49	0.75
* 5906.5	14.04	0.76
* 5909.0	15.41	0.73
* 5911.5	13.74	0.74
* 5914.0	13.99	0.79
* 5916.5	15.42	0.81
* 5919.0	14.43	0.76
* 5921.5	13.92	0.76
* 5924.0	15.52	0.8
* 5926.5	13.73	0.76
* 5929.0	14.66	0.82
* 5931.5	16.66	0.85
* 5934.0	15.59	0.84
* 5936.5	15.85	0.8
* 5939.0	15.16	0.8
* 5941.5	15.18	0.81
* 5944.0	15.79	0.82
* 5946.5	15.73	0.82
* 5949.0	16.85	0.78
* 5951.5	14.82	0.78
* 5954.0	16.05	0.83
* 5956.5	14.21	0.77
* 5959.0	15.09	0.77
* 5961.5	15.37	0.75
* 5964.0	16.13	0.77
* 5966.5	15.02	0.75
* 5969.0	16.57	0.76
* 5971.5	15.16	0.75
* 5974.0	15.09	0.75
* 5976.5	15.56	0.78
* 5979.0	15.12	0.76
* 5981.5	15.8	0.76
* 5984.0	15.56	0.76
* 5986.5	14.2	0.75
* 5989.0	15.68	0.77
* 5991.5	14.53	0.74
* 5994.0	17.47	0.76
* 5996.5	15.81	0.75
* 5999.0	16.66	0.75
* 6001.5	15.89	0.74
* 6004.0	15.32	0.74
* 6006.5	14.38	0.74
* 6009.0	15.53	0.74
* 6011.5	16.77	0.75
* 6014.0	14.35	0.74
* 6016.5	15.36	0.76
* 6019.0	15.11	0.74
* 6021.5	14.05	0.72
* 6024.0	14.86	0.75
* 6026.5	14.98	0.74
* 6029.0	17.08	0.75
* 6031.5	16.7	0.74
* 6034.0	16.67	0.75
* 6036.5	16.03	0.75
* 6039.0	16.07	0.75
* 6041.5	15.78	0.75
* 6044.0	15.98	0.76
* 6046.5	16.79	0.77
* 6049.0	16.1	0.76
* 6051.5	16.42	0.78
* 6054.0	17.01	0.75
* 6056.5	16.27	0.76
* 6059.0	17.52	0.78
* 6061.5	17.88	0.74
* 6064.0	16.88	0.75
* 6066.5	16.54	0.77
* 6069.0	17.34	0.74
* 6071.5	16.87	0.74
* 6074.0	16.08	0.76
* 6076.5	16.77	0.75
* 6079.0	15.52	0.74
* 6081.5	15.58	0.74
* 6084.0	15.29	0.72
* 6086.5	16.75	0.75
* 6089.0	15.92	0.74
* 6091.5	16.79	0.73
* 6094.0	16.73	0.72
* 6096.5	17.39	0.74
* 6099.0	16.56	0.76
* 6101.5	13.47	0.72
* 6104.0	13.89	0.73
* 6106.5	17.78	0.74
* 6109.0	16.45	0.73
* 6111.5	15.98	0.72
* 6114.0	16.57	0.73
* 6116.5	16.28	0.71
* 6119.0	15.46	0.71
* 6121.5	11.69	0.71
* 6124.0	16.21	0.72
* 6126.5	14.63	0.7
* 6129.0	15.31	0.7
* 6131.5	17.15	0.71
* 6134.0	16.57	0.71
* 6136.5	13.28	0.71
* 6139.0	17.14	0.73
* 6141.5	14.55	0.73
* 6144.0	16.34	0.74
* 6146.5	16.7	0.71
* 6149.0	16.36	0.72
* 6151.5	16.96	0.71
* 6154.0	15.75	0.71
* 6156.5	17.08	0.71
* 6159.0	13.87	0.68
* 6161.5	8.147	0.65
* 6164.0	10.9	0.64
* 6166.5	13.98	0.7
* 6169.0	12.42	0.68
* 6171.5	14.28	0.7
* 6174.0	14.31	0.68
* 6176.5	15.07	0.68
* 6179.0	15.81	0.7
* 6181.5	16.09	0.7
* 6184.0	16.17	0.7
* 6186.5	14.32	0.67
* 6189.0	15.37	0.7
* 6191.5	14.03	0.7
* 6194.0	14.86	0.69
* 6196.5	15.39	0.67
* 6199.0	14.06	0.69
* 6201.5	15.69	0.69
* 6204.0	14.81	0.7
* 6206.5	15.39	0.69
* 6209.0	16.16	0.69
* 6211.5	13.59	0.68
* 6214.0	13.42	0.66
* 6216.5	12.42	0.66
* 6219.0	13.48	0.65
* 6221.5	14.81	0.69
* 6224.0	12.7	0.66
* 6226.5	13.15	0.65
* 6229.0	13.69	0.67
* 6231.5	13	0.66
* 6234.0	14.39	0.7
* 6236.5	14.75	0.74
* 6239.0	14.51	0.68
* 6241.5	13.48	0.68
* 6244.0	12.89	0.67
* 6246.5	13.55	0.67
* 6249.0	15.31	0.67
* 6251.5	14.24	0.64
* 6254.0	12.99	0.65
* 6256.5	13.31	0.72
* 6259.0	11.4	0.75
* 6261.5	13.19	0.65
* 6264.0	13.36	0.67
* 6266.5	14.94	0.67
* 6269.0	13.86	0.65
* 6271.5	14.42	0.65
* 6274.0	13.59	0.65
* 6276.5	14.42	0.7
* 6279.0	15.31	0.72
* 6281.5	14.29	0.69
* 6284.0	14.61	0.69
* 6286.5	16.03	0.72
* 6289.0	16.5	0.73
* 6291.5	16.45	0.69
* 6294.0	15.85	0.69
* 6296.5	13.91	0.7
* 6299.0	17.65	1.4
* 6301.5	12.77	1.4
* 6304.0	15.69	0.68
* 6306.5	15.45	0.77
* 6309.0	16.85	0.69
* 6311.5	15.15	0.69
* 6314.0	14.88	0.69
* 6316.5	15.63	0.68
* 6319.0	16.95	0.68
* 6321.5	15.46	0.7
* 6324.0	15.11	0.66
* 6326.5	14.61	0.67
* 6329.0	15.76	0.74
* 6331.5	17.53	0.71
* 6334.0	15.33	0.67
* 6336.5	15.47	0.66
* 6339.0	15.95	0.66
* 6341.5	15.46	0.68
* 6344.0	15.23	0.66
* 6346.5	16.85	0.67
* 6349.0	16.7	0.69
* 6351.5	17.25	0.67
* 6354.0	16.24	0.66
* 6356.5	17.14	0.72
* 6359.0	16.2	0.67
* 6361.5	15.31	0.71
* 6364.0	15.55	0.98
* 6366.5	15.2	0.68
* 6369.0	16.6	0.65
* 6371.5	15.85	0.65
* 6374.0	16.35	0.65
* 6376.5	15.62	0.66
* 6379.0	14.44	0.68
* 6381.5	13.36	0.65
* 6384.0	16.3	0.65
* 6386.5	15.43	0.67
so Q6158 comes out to 1.19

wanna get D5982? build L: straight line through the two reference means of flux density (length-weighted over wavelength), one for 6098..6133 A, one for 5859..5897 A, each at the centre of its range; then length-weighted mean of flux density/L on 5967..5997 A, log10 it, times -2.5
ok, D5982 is -0.155 mag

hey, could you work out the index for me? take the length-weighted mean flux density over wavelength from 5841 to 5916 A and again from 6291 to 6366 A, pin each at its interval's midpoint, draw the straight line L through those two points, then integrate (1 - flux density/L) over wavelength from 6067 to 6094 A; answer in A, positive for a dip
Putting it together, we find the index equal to -4.2 A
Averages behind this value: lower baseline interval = 12.8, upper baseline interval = 15.8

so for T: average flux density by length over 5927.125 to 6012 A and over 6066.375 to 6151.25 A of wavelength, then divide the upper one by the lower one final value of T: 1.0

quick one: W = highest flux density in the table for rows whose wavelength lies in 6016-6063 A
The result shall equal 17.88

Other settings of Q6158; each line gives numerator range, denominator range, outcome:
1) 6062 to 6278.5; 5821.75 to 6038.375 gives 1.10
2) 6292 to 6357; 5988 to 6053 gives 1.10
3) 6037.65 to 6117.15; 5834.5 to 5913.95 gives 1.35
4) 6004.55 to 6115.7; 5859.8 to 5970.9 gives 1.23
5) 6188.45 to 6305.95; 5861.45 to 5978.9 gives 1.16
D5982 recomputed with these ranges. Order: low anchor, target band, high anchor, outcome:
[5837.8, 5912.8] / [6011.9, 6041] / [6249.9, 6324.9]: -0.15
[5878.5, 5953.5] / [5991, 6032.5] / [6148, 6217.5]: -0.15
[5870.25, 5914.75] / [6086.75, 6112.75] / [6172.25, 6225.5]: -0.19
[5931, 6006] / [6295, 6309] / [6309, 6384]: 0.04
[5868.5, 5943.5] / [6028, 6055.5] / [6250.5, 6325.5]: -0.21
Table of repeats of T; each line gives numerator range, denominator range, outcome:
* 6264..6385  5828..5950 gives 1.12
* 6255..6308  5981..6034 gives 0.94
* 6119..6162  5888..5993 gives 1.09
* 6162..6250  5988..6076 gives 0.88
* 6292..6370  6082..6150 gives 1.00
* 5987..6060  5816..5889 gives 1.09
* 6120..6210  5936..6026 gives 0.97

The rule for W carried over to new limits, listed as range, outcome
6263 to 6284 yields 15.31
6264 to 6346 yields 17.65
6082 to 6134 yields 17.78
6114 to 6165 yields 17.15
